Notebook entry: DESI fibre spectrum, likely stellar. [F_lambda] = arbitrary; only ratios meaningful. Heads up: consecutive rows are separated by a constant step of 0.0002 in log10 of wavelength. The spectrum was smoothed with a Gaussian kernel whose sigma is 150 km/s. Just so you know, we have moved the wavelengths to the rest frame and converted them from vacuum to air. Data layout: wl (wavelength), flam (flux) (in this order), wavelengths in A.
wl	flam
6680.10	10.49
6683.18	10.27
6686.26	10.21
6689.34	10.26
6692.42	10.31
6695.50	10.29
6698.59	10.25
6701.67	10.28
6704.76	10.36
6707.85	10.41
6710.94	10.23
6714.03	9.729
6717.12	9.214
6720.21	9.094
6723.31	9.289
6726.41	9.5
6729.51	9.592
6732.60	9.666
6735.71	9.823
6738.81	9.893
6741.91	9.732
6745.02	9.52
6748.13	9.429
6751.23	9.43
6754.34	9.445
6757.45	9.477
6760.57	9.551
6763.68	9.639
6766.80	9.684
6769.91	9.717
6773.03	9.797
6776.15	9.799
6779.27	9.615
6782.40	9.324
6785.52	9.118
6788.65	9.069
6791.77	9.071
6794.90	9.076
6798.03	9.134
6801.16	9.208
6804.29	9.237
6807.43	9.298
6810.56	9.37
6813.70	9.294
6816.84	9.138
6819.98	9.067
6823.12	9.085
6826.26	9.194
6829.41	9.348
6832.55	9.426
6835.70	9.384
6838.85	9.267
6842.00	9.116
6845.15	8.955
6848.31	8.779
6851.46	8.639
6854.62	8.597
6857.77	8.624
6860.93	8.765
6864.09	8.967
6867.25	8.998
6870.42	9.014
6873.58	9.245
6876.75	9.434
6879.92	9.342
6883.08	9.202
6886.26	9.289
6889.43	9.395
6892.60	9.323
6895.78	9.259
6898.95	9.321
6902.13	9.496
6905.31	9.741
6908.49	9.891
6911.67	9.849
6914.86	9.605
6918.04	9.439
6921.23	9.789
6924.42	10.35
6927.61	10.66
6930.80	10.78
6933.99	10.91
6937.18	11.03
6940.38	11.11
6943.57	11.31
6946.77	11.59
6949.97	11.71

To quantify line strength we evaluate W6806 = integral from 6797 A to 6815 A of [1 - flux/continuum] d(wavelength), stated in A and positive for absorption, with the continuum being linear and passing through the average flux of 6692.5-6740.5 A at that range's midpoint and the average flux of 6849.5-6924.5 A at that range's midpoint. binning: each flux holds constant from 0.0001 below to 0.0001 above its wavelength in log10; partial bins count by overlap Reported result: 0.6 A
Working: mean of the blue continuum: 9.86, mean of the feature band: 9.26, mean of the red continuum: 9.29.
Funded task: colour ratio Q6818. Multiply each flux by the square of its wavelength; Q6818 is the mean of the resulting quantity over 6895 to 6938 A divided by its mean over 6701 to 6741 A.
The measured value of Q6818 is 1.09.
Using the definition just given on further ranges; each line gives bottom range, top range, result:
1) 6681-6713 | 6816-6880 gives 0.92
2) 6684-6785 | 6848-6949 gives 1.04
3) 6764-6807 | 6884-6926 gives 1.06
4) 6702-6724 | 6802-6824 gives 0.97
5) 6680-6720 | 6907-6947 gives 1.10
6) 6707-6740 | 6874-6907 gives 1.02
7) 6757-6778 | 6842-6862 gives 0.93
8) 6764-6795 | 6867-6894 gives 1.01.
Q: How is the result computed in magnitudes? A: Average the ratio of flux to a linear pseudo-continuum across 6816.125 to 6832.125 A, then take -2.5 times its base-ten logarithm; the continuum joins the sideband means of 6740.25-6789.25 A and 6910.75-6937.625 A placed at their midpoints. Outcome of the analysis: 0.07 mag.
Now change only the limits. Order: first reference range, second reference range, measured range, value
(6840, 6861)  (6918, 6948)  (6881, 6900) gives 0.050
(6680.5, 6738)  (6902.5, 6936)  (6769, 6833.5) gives 0.080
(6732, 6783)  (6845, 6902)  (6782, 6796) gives 0.041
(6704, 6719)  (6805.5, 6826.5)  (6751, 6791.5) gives 0.003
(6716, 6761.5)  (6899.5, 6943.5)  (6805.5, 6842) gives 0.067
